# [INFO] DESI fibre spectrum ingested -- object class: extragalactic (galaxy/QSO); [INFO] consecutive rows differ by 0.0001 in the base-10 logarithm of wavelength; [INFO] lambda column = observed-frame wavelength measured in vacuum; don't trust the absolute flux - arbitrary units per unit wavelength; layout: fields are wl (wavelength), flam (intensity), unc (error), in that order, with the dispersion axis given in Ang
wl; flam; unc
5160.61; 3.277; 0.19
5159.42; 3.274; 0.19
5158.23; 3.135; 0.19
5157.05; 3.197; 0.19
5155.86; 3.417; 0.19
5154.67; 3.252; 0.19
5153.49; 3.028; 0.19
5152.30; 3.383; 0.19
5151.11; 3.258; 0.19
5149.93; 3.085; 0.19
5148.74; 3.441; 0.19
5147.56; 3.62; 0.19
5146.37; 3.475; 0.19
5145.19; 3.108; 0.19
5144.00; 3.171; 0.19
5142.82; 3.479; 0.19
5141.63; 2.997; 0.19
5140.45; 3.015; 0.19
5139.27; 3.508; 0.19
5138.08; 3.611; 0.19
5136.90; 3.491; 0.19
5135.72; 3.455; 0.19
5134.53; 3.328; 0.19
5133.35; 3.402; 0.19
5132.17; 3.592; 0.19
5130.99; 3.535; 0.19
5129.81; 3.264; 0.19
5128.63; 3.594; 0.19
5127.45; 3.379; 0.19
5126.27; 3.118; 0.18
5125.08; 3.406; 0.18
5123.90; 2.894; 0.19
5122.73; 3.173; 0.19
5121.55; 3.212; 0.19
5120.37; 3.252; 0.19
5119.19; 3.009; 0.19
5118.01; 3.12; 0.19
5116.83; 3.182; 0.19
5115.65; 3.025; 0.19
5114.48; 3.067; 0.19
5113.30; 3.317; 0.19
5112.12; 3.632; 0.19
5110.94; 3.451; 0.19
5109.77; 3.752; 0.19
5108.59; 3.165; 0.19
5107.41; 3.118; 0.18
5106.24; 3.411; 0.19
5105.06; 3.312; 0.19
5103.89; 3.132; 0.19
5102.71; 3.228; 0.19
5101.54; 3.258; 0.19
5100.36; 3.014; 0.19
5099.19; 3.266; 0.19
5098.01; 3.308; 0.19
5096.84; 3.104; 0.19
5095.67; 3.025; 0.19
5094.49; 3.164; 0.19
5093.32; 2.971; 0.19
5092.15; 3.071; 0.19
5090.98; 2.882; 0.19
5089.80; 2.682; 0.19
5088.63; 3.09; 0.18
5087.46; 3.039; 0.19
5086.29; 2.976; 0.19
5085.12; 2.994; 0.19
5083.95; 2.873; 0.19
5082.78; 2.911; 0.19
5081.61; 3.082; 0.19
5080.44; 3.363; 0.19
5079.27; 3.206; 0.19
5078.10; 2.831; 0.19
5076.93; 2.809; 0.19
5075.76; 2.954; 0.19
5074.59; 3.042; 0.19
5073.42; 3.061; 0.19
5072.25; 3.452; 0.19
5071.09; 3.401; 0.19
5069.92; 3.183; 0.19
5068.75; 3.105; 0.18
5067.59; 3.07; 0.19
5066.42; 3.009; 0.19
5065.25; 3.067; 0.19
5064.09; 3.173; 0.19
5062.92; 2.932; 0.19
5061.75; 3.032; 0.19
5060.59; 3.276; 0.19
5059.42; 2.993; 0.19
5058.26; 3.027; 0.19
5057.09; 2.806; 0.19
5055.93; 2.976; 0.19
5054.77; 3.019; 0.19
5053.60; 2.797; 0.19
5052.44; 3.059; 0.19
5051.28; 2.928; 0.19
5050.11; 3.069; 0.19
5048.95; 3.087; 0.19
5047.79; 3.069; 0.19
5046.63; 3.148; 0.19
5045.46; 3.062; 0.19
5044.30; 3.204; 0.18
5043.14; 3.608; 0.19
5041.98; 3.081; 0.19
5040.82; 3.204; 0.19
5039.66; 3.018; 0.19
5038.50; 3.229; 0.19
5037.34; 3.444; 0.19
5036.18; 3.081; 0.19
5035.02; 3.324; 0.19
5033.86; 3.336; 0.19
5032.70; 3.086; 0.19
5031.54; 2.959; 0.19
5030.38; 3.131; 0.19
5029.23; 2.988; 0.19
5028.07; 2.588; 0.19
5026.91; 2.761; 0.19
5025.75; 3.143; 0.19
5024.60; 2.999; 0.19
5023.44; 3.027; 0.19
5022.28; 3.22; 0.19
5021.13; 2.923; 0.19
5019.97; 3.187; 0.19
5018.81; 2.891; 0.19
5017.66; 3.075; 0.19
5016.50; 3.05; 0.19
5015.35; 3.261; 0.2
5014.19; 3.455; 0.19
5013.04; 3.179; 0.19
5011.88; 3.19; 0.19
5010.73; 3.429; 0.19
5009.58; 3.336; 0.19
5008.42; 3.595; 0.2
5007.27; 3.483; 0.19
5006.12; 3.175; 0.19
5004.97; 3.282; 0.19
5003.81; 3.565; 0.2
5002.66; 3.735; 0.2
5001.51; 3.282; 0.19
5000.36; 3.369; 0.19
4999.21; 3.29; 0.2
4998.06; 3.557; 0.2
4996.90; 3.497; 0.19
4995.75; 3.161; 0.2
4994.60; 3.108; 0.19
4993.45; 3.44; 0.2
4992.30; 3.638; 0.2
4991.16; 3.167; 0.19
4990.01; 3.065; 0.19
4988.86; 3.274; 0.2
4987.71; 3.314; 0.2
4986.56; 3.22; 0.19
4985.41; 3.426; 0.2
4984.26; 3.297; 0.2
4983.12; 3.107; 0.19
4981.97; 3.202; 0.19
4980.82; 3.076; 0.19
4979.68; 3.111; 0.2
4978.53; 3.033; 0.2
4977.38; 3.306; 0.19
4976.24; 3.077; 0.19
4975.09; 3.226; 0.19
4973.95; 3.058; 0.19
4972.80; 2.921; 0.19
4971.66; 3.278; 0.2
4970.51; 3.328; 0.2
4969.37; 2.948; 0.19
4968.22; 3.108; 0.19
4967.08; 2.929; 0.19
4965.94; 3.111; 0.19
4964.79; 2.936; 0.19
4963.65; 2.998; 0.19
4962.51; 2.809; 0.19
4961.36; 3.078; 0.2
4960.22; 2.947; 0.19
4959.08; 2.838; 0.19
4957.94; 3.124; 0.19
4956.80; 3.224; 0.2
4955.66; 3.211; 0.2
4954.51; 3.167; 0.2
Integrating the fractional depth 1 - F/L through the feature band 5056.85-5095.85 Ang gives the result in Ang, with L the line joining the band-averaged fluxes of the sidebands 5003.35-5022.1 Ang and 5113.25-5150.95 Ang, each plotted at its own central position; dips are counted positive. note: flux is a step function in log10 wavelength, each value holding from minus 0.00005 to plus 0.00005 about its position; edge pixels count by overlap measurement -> 2.7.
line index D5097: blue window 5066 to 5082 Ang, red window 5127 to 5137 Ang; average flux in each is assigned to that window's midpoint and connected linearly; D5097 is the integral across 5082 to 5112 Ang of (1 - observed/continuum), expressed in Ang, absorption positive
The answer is 1.0 Ang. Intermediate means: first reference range 3.11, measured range 3.14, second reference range 3.45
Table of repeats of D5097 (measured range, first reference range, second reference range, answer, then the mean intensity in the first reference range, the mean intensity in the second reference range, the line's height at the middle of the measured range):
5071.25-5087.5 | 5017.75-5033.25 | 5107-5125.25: 0.44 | 3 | 3.23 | 3.14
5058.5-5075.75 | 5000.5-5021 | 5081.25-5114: 0.44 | 3.3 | 3.15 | 3.2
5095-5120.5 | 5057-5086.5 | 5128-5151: -0.02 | 3.07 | 3.38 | 3.23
